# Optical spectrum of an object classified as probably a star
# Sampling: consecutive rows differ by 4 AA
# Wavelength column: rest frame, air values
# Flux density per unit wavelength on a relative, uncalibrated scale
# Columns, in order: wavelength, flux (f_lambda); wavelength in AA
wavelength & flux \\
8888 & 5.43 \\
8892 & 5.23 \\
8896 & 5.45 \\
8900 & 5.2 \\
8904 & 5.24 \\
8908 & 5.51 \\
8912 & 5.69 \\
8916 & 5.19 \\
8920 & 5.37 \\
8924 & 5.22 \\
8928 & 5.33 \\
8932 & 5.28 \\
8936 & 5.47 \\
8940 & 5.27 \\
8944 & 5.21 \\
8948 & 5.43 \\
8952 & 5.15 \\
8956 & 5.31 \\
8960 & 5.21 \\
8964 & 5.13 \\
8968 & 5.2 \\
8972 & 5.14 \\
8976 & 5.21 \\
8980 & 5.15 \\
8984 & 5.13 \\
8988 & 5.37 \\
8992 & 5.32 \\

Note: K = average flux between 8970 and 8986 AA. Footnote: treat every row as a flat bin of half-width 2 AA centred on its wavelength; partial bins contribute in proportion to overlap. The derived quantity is 5.16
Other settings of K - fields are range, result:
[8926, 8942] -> 5.34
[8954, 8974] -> 5.2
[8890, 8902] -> 5.29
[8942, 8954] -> 5.26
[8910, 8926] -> 5.37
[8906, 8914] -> 5.6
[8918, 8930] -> 5.31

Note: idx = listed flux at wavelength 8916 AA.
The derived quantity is 5.19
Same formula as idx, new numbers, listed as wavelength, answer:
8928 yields 5.33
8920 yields 5.37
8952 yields 5.15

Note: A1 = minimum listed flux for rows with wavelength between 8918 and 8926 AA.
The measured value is 5.22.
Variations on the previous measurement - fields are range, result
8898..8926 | 5.19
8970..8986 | 5.13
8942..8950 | 5.21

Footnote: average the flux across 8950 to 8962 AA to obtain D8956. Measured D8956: 5.22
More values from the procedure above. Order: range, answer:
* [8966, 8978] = 5.18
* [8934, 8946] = 5.32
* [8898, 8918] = 5.37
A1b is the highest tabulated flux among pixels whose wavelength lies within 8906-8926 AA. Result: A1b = 5.69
